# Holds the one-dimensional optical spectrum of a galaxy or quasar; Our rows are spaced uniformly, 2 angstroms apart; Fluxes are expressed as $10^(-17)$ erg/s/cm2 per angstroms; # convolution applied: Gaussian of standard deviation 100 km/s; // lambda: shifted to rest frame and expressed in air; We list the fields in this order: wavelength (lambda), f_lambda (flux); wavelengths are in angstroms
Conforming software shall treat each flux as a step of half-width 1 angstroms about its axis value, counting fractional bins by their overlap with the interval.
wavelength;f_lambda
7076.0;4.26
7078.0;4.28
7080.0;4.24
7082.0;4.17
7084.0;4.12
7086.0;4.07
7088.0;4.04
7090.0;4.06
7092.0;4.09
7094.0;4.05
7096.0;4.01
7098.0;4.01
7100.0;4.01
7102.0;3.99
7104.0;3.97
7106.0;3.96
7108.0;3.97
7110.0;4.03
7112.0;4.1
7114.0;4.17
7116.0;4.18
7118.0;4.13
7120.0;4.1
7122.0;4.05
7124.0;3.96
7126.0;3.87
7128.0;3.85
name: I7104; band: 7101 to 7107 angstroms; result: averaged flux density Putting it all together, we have 3.97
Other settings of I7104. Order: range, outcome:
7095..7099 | 4.01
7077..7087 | 4.18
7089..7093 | 4.07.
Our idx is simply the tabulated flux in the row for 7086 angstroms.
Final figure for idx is 4.07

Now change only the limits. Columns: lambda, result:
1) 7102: 3.99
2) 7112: 4.1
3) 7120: 4.1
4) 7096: 4.01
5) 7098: 4.01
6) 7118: 4.13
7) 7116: 4.18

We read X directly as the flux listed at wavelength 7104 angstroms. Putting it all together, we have 3.97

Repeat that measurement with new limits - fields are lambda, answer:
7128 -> 3.85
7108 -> 3.97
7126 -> 3.87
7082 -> 4.17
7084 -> 4.12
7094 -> 4.05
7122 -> 4.05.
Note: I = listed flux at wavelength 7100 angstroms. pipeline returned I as 4.01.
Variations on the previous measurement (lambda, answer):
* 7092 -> 4.09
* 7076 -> 4.26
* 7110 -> 4.03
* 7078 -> 4.28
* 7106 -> 3.96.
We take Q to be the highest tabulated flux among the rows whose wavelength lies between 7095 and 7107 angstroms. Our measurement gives 4.01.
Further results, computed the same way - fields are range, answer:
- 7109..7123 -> 4.18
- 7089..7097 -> 4.09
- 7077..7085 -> 4.28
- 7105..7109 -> 3.97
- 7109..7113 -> 4.1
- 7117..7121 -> 4.13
